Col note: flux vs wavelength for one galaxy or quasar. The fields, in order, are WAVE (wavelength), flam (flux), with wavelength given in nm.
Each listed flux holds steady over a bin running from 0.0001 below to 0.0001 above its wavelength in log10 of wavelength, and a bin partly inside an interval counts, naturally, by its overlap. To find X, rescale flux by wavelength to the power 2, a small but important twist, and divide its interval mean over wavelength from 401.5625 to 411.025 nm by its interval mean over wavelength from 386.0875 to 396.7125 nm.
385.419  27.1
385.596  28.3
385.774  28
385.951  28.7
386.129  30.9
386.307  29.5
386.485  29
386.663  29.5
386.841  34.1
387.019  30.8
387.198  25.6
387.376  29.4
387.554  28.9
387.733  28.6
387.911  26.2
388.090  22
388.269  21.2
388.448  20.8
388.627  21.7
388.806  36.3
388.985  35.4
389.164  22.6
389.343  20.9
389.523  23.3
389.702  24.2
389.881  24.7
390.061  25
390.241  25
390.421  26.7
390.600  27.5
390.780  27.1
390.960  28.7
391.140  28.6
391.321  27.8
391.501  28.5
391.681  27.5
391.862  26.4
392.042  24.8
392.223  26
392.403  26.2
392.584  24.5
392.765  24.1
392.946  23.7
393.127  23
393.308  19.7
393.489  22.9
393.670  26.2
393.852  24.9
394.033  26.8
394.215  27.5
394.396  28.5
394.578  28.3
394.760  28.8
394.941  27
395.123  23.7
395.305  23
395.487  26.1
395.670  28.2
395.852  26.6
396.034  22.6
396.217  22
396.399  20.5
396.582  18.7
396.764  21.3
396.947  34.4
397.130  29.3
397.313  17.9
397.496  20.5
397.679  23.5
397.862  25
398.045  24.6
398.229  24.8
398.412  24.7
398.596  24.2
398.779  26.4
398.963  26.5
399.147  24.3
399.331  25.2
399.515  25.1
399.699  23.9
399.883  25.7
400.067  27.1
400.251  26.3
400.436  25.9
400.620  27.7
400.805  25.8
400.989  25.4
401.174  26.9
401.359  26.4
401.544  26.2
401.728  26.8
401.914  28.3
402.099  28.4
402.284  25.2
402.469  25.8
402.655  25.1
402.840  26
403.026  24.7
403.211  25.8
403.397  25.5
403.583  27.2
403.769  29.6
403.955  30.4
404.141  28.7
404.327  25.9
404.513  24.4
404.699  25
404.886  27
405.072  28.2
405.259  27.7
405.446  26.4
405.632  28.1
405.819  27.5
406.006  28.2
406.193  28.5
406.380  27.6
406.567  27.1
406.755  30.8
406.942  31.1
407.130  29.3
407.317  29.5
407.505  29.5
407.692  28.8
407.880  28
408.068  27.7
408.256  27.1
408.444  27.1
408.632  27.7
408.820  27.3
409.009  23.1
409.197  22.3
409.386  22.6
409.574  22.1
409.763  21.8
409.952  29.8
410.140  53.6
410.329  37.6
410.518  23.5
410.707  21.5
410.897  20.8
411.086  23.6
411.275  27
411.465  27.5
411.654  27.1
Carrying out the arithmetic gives 1.14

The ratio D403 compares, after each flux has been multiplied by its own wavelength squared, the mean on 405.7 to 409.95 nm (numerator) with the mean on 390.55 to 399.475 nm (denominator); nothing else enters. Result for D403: 1.14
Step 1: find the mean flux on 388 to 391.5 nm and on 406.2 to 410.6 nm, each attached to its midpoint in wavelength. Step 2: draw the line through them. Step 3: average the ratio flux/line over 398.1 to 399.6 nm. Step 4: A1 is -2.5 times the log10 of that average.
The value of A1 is 0.08 mag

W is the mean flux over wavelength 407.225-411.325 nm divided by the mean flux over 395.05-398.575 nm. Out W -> 1.14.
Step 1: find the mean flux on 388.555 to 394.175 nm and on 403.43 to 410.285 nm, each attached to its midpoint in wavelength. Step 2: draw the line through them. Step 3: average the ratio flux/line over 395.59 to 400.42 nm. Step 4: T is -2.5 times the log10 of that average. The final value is 0.09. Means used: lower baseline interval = 25.9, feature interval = 24.6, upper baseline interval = 28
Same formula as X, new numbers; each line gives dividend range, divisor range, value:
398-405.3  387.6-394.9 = 1.07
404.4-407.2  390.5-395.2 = 1.13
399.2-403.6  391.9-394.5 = 1.09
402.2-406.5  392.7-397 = 1.14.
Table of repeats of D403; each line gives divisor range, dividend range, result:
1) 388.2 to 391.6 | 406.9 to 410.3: 1.19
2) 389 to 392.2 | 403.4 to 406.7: 1.13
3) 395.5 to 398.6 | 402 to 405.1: 1.14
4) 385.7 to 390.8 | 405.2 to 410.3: 1.16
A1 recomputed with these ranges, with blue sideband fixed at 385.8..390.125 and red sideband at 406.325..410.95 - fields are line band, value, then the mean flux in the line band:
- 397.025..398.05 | 0.17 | 23.5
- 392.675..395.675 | 0.08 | 25.4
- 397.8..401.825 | 0.08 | 25.7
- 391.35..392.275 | 0.02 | 26.7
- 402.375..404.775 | 0.05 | 26.5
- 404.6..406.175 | 0.02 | 27.3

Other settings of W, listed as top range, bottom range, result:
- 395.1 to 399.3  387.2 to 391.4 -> 0.93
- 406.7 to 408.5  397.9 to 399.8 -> 1.16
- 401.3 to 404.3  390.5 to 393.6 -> 1.04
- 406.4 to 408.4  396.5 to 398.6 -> 1.20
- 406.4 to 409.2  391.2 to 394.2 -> 1.11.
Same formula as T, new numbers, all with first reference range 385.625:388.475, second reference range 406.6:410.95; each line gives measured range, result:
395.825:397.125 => 0.17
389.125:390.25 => 0.18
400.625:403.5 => 0.07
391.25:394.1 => 0.11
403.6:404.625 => 0.01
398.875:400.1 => 0.11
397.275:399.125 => 0.16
